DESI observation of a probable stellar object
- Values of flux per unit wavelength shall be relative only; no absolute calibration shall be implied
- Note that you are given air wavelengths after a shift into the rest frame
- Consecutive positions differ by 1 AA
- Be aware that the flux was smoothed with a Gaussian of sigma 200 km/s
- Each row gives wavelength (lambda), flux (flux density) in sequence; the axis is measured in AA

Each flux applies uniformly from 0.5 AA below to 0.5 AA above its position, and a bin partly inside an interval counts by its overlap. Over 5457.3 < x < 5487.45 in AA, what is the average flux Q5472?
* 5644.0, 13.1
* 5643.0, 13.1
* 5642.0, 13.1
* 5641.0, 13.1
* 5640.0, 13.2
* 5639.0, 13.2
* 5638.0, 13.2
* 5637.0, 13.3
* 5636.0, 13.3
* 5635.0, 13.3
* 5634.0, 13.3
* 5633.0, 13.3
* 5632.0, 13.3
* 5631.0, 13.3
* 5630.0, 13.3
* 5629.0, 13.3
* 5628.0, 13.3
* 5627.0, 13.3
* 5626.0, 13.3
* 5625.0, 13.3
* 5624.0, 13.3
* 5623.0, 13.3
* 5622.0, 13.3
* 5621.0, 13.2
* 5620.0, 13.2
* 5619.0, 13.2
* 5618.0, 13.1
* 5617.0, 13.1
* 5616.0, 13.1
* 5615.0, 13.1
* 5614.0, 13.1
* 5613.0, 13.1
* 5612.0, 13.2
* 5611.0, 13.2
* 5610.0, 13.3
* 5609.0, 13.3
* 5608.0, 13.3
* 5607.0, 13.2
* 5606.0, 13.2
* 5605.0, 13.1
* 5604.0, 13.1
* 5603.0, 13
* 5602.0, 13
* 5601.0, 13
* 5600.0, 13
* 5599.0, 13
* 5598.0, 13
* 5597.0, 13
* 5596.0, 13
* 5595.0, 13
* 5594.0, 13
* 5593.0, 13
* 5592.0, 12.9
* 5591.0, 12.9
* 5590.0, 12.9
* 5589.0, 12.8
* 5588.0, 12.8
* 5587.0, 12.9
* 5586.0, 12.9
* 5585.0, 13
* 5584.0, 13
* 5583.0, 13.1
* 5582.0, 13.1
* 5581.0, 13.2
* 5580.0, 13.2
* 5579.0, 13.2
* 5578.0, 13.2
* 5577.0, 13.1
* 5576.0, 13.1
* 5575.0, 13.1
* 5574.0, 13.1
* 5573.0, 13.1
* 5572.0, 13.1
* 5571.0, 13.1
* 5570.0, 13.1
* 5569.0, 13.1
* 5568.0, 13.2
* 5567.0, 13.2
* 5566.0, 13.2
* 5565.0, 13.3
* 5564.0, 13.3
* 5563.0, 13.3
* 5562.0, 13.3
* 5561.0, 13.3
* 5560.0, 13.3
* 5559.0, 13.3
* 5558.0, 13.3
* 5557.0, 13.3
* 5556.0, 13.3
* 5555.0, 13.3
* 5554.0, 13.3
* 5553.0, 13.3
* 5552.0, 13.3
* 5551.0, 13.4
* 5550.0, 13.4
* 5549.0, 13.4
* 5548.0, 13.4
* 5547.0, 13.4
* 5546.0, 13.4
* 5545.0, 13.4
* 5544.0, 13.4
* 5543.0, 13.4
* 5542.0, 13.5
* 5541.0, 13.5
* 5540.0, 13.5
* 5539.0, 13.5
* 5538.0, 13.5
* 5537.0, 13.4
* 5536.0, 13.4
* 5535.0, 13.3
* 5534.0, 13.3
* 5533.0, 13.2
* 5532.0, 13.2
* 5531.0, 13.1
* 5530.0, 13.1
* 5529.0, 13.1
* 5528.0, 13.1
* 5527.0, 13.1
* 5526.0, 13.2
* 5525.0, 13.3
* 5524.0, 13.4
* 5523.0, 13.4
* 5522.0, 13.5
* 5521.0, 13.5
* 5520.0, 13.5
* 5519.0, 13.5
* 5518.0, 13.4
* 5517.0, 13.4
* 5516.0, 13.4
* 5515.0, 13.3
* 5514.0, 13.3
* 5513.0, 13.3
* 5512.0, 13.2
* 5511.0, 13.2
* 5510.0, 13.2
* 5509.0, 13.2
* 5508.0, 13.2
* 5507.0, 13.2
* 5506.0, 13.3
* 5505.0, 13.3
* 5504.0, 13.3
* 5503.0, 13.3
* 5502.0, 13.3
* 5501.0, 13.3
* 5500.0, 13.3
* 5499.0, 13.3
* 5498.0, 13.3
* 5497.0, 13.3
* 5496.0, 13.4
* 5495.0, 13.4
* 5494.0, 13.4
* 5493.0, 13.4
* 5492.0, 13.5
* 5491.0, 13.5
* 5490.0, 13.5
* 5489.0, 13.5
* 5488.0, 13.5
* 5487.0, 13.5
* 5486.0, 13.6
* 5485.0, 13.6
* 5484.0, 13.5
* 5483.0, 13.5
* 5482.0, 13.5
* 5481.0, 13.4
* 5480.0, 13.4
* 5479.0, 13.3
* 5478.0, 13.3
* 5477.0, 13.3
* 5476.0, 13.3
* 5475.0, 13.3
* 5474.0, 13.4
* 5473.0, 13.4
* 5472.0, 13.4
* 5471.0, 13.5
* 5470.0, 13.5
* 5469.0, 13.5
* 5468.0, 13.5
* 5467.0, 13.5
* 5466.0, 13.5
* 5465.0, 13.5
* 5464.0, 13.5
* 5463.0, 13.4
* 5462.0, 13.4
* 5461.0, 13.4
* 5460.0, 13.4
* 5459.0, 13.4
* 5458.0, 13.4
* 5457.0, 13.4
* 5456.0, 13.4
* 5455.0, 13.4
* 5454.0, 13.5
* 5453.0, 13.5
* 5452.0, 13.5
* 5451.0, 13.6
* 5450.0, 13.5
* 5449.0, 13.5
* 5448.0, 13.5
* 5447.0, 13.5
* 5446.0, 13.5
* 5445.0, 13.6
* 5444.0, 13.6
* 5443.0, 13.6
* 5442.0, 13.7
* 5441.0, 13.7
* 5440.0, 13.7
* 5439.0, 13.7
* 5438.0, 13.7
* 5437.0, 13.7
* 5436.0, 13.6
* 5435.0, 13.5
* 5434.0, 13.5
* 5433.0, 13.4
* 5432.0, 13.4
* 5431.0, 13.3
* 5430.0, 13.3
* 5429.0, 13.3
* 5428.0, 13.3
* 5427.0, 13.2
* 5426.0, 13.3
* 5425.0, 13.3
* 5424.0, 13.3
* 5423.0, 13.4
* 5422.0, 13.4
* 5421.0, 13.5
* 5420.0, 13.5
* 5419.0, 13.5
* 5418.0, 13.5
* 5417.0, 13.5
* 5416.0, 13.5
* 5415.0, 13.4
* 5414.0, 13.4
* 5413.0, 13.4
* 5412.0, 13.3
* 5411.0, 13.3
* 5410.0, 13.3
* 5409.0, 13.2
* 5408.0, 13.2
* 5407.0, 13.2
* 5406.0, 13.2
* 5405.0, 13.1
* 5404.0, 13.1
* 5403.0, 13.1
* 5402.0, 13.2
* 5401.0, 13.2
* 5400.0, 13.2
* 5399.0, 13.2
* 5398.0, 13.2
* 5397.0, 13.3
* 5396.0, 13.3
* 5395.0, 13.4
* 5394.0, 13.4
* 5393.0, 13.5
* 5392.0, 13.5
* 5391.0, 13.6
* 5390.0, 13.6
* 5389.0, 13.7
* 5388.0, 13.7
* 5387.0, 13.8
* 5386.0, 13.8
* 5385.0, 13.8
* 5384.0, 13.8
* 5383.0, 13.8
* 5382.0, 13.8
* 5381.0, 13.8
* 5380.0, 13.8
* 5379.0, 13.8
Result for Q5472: 13.4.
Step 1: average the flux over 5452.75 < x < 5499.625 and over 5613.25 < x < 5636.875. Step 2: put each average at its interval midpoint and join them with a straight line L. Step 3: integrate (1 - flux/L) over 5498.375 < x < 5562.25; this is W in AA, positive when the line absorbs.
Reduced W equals 0.2 AA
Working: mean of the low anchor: 13.4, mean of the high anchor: 13.2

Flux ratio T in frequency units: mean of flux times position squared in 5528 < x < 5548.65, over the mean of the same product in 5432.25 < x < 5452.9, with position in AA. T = 1.02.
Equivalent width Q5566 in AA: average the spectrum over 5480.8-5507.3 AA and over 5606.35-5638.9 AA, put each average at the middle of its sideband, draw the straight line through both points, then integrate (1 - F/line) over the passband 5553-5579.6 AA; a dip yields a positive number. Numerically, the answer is 0.20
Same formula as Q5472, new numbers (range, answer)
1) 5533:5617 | 13.2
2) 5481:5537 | 13.3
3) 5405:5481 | 13.4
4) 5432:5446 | 13.6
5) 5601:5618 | 13.1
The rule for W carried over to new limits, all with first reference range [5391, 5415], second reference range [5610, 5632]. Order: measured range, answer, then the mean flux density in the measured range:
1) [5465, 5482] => -0.2 AA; 13.4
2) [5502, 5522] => -0.1 AA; 13.3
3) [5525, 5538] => 0.0 AA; 13.2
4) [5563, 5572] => 0.0 AA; 13.2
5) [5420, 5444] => -0.4 AA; 13.5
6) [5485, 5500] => -0.2 AA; 13.4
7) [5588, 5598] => 0.2 AA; 12.9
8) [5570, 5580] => 0.1 AA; 13.1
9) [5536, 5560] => -0.3 AA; 13.4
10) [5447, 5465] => -0.3 AA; 13.5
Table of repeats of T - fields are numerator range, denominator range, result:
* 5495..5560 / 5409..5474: 1.02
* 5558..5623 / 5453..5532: 1.02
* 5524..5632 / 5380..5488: 1.03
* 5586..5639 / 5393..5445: 1.05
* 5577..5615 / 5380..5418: 1.04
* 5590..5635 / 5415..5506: 1.03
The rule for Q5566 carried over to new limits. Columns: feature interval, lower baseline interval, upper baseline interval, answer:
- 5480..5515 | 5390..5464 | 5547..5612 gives -0.2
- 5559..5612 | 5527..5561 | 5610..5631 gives 0.7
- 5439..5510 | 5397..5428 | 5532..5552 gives -0.5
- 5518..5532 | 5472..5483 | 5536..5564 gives 0.1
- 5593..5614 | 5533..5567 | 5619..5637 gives 0.3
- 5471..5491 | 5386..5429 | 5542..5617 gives -0.2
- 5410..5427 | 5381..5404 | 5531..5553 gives 0.1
